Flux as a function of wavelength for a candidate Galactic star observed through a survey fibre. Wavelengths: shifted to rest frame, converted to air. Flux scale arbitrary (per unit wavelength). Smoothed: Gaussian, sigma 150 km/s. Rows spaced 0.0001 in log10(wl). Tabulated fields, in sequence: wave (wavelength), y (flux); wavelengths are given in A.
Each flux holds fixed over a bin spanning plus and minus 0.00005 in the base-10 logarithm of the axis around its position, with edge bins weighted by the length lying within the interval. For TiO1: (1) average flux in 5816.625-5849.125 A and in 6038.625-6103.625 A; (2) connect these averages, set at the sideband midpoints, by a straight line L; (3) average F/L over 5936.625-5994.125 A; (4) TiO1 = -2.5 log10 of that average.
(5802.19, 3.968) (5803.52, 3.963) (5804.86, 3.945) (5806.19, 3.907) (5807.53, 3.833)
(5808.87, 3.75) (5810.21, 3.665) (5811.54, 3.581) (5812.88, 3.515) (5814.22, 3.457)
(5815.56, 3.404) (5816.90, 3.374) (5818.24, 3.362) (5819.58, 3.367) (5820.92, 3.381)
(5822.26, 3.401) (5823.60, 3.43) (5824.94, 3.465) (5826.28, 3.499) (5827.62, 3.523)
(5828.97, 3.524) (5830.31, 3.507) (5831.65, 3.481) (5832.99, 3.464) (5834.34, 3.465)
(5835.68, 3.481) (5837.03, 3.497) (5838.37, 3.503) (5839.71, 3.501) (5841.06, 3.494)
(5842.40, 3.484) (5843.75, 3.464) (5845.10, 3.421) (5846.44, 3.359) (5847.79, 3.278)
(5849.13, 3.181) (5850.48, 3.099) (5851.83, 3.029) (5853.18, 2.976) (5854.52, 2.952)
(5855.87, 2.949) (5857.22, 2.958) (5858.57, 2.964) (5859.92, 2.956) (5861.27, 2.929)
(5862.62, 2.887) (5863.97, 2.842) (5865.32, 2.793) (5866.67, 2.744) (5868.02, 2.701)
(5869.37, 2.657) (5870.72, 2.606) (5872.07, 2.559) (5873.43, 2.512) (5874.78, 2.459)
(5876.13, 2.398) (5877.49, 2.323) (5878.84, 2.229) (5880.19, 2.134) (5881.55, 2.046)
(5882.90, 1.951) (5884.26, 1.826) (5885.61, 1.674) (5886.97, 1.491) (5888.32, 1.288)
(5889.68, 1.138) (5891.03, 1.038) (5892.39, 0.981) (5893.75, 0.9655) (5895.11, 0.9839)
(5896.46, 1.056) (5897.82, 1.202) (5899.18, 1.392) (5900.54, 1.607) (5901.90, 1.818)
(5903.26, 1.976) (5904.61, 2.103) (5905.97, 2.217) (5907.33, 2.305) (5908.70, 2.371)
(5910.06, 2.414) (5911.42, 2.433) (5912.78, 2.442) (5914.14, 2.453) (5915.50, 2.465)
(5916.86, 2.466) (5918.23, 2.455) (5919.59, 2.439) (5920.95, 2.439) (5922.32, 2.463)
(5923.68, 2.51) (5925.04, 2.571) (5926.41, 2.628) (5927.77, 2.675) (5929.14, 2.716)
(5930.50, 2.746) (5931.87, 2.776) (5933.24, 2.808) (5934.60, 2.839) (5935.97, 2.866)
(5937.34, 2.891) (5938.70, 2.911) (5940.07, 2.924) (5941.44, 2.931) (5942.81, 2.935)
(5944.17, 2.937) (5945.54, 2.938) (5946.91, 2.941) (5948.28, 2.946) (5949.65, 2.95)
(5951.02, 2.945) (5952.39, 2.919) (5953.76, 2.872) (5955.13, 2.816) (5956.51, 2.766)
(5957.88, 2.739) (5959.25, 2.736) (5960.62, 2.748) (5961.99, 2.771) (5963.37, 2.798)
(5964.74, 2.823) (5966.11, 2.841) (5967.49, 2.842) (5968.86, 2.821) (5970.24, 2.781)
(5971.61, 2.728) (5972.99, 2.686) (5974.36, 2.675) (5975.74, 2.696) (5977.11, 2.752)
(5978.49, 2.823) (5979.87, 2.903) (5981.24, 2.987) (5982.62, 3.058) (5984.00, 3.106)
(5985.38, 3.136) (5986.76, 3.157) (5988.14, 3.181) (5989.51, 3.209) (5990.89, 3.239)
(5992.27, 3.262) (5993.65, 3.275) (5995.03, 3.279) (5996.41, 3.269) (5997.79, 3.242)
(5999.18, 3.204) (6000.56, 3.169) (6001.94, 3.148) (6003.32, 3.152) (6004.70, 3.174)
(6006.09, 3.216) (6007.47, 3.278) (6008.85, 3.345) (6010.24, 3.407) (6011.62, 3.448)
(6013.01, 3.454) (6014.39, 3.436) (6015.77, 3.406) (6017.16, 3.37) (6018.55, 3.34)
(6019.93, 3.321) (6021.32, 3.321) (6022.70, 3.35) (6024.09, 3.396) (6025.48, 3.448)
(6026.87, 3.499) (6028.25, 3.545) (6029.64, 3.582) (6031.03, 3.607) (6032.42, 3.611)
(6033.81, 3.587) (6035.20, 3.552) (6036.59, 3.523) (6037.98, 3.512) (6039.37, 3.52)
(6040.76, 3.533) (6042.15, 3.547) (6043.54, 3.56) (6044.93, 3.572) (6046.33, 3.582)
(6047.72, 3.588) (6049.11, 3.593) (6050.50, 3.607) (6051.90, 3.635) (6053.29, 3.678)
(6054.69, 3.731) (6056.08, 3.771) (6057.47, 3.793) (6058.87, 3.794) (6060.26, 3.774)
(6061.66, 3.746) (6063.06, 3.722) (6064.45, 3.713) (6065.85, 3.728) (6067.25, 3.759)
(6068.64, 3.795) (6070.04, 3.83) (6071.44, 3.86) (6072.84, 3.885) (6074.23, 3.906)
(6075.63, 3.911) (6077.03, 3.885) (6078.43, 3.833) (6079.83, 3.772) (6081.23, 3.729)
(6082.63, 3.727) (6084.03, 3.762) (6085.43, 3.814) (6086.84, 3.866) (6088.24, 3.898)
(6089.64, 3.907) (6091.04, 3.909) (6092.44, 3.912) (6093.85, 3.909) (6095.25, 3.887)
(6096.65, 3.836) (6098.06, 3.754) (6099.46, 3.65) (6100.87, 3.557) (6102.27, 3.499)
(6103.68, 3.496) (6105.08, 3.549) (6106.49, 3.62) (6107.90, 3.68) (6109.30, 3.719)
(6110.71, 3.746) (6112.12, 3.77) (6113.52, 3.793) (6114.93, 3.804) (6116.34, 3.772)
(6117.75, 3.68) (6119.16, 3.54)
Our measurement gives 0.233 mag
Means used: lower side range 3.44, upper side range 3.74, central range 2.91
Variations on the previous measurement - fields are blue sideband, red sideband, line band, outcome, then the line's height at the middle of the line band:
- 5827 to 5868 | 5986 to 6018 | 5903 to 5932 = 0.30 mag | 3.24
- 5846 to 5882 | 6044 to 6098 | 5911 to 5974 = 0.15 mag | 3.15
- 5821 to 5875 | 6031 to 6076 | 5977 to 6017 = 0.11 mag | 3.54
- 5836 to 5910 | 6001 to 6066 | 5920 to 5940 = 0.04 mag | 2.8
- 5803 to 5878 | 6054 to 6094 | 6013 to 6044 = 0.07 mag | 3.7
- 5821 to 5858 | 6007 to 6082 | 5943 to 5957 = 0.20 mag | 3.49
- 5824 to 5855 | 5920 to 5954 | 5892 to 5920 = 0.46 mag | 2.98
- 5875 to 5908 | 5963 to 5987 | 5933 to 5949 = -0.22 mag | 2.38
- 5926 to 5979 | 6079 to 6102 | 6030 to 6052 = -0.04 mag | 3.45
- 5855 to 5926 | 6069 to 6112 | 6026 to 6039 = -0.08 mag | 3.32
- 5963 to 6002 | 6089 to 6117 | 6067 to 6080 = -0.09 mag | 3.56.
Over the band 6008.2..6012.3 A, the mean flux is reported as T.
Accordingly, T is 3.4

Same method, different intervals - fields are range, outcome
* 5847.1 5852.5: 3.15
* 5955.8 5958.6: 2.75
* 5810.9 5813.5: 3.55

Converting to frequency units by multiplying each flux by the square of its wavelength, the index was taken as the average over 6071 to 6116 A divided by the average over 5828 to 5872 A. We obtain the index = 1.30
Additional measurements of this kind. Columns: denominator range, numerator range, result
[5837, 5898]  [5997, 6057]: 1.47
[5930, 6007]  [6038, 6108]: 1.31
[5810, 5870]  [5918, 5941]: 0.85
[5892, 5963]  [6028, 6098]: 1.59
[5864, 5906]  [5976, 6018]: 1.74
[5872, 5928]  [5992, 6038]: 1.74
